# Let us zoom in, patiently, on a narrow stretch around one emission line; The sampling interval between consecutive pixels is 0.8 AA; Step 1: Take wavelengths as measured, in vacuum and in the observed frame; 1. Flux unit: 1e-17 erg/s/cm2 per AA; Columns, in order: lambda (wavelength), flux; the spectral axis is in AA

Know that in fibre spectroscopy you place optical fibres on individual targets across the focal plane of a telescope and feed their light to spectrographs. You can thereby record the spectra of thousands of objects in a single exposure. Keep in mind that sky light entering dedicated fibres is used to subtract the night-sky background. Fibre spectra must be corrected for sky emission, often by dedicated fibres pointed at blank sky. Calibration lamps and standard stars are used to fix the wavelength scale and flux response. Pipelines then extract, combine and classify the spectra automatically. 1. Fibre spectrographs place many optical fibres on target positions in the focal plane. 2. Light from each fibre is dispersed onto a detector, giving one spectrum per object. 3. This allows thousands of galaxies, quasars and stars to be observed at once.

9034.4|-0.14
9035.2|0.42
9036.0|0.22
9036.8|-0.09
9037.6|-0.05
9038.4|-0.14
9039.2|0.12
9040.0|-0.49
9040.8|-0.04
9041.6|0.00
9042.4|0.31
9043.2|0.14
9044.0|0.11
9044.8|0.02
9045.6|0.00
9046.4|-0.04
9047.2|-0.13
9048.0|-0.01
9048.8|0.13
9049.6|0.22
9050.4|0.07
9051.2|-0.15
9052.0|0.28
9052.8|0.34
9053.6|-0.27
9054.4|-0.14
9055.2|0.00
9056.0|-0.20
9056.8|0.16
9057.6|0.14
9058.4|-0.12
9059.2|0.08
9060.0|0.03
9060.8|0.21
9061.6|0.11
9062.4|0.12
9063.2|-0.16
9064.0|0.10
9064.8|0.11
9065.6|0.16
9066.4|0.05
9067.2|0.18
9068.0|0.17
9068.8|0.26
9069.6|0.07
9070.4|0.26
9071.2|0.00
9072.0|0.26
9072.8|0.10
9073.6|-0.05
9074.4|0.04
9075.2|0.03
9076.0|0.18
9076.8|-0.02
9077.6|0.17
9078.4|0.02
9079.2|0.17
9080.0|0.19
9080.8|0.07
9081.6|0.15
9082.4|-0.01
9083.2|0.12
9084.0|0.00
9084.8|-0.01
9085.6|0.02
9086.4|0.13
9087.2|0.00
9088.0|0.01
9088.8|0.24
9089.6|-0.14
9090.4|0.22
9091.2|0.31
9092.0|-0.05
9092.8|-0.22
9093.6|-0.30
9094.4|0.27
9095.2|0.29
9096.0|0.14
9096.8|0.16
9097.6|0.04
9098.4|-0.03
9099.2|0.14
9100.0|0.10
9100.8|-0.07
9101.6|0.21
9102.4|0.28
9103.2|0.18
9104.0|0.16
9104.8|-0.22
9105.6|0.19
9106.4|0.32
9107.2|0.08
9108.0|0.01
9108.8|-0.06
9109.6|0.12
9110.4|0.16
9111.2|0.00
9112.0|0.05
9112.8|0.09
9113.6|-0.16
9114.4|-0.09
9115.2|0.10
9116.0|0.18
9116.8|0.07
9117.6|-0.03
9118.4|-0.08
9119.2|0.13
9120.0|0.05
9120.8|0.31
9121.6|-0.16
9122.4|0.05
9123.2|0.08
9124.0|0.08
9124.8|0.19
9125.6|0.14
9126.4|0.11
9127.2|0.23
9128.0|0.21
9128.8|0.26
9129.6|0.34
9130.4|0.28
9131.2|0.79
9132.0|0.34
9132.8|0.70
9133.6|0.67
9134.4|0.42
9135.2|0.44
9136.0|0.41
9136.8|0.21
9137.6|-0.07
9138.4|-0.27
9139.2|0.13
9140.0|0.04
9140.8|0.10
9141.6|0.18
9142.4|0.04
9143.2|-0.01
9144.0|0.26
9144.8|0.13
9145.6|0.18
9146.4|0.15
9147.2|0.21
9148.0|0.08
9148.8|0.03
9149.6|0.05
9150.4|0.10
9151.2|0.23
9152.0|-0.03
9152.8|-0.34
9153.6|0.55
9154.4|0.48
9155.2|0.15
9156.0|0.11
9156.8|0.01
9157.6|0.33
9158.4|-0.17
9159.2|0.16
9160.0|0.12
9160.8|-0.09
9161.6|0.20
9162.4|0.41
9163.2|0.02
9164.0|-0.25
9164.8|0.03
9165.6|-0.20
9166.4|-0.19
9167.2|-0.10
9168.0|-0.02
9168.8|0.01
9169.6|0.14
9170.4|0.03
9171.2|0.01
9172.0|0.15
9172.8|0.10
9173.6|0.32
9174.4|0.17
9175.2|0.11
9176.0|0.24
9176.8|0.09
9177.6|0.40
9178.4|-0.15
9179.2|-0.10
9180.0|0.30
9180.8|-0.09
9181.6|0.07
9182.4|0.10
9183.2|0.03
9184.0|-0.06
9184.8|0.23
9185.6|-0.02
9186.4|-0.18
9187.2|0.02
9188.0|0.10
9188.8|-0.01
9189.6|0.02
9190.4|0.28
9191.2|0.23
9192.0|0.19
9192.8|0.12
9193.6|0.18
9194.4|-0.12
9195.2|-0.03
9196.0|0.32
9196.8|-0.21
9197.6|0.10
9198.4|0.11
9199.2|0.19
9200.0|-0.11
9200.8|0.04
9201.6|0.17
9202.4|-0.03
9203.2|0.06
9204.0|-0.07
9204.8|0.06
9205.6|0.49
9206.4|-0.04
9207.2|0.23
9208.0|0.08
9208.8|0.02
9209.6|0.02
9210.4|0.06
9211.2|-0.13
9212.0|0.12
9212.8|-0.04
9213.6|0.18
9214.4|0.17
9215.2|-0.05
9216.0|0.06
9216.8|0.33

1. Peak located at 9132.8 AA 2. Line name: H-gamma 4340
